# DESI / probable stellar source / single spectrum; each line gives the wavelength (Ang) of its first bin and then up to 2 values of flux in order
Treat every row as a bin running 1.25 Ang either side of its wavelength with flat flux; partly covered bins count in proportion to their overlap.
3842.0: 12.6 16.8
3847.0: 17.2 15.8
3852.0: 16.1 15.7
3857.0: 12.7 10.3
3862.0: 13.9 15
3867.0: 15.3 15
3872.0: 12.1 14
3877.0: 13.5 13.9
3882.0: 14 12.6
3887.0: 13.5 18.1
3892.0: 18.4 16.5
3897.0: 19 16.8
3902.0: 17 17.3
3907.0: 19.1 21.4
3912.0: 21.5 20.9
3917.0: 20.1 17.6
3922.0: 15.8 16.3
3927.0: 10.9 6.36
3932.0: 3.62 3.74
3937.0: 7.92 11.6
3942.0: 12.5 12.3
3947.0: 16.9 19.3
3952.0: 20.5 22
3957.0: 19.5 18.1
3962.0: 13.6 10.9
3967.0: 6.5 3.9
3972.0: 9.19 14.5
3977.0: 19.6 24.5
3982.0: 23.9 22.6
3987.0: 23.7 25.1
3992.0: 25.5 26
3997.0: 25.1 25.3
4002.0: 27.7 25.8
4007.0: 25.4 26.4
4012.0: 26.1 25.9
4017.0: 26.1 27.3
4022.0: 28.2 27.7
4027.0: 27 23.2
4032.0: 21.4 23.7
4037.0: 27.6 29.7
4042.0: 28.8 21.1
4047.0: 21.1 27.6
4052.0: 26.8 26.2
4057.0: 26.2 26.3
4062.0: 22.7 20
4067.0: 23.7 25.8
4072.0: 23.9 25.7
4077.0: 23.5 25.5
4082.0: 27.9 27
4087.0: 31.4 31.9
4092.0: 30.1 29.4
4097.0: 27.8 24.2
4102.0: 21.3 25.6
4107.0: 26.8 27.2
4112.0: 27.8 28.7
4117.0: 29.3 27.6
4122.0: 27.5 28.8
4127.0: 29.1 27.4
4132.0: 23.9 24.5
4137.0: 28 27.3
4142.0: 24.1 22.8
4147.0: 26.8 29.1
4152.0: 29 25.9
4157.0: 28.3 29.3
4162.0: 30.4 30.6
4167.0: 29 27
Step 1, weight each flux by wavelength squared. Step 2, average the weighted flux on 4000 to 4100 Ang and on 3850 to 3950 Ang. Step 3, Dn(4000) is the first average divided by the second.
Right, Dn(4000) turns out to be 1.92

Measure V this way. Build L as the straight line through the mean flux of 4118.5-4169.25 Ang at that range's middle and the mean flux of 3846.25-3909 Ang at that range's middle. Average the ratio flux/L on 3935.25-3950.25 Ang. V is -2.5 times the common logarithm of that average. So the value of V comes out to 0.38 mag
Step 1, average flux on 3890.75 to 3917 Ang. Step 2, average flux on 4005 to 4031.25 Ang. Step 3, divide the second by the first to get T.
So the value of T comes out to 1.39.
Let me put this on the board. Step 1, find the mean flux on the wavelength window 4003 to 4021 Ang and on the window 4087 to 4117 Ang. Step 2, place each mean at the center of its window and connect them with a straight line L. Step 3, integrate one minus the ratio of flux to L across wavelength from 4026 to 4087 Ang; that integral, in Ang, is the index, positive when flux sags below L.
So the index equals 3.8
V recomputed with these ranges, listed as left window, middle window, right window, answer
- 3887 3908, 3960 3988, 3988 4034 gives 0.43 mag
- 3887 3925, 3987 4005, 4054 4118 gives -0.15 mag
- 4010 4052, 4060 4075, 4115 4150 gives 0.11 mag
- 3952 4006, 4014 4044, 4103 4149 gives -0.19 mag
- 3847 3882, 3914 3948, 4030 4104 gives 0.40 mag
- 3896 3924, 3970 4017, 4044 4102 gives -0.04 mag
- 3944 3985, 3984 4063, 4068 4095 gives -0.18 mag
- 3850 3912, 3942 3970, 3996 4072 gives 0.33 mag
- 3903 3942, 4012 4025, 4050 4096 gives -0.22 mag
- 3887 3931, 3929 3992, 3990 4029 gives 0.41 mag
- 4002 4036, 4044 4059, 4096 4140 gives 0.04 mag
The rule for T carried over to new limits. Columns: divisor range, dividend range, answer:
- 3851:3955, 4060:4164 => 1.79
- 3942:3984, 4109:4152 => 1.70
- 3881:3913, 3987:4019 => 1.49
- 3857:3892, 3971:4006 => 1.63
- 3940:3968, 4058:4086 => 1.59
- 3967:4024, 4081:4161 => 1.20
